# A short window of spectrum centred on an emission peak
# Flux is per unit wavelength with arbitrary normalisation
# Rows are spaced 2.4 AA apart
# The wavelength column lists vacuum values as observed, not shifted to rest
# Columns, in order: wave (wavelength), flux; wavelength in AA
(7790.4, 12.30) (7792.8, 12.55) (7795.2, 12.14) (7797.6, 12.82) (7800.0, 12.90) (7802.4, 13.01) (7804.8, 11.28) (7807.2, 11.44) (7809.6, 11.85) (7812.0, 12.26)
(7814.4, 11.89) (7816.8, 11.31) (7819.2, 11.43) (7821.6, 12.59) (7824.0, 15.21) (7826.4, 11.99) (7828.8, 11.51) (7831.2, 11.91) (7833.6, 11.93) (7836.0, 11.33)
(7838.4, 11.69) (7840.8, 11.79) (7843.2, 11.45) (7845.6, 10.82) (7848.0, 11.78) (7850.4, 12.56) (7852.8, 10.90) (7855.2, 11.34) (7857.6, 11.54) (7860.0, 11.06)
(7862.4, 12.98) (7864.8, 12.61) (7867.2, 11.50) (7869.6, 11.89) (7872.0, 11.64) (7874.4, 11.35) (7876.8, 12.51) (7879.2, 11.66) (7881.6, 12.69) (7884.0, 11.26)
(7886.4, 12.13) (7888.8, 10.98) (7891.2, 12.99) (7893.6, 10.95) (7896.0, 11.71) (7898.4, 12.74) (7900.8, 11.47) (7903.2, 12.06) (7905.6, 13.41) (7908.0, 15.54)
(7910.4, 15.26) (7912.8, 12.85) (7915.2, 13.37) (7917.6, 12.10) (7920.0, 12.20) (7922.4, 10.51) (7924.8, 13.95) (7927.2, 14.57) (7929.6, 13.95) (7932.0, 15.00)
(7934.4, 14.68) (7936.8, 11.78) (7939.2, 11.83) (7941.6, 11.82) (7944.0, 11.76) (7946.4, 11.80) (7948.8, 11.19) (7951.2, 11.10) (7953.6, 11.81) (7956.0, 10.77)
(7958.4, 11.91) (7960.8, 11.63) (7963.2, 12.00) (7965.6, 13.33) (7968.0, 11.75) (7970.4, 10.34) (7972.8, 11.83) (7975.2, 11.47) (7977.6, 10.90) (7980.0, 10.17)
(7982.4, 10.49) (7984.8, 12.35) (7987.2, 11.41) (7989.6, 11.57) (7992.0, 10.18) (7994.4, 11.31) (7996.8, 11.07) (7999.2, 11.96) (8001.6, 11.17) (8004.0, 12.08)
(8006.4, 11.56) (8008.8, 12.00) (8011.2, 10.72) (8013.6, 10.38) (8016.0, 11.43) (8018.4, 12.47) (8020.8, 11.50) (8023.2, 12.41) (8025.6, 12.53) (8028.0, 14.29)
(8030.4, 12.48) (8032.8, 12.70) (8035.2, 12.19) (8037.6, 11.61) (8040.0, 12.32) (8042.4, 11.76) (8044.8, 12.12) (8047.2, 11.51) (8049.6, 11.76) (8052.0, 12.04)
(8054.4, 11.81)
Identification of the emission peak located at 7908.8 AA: [S II] 6716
